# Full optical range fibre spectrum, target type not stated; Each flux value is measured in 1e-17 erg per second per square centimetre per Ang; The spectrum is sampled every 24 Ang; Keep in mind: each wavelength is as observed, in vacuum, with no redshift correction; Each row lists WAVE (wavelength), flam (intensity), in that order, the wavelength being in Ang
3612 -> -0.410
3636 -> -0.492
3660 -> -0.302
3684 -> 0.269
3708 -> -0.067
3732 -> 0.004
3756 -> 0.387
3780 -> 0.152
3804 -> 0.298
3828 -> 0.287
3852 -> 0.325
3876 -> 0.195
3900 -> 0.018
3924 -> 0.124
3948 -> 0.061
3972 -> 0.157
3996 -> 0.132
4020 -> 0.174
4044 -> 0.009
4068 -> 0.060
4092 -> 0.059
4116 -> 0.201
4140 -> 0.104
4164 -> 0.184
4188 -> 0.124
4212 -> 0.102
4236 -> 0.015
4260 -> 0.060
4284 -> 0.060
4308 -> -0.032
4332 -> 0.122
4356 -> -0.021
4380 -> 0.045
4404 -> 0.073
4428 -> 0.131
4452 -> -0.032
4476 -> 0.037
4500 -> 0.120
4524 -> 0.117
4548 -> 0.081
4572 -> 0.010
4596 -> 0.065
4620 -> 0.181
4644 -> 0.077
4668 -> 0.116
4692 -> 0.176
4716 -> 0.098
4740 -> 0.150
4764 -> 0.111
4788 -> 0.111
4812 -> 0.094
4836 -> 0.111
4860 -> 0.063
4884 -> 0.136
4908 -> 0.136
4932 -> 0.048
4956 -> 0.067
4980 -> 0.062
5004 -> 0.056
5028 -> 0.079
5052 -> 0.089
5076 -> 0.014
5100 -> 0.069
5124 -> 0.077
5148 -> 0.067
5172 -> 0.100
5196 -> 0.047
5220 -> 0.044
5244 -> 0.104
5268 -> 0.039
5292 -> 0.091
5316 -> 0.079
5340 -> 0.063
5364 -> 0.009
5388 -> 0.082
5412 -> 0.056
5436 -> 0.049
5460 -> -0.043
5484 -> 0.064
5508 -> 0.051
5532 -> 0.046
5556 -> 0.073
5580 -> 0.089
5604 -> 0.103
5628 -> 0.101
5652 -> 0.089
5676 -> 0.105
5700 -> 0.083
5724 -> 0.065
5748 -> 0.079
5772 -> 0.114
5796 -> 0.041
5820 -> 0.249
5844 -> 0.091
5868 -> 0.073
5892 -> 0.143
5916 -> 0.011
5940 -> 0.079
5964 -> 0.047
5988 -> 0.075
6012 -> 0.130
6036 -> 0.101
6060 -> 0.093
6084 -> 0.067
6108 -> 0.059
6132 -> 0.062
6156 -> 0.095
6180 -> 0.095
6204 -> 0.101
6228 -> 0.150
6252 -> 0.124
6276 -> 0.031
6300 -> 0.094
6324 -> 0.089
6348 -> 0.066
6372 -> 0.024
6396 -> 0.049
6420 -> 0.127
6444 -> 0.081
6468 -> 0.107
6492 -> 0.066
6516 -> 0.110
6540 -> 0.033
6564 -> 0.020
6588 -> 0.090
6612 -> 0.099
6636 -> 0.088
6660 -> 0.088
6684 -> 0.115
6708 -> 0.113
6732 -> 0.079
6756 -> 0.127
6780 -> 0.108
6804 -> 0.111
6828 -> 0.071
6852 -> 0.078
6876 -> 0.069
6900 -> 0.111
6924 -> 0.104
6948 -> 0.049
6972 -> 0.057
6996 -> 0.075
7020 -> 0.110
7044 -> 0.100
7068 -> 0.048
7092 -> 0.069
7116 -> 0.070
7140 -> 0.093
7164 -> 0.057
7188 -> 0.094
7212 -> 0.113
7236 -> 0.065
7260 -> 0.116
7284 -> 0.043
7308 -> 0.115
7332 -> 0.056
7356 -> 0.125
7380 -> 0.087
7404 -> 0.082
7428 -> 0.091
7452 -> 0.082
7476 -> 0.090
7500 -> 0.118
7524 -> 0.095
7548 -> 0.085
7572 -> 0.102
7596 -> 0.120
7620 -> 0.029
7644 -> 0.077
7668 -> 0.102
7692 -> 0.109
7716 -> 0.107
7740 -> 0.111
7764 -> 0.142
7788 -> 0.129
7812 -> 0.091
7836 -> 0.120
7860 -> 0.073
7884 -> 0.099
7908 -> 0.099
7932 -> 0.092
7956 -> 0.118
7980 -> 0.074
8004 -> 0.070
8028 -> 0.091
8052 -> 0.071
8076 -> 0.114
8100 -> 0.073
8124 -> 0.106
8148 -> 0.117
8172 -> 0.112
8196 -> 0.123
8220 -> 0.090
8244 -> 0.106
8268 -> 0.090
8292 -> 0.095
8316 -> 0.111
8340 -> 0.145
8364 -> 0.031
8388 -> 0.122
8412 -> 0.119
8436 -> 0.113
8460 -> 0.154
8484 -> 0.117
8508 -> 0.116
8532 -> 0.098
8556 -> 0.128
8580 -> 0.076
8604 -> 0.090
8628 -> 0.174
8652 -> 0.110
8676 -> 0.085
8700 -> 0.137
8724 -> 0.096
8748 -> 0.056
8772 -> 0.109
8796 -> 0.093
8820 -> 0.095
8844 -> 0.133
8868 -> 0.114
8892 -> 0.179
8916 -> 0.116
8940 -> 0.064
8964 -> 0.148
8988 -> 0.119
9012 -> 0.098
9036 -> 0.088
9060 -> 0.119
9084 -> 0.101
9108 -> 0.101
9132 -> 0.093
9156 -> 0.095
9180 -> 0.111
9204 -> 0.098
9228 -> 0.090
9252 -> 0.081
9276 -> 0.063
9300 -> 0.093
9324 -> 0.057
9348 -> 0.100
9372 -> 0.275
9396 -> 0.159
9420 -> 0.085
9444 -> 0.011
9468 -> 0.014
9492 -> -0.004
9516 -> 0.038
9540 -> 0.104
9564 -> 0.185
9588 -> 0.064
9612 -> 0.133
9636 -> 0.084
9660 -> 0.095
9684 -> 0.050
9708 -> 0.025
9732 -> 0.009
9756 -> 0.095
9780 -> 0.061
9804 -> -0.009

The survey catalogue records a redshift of 0.04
